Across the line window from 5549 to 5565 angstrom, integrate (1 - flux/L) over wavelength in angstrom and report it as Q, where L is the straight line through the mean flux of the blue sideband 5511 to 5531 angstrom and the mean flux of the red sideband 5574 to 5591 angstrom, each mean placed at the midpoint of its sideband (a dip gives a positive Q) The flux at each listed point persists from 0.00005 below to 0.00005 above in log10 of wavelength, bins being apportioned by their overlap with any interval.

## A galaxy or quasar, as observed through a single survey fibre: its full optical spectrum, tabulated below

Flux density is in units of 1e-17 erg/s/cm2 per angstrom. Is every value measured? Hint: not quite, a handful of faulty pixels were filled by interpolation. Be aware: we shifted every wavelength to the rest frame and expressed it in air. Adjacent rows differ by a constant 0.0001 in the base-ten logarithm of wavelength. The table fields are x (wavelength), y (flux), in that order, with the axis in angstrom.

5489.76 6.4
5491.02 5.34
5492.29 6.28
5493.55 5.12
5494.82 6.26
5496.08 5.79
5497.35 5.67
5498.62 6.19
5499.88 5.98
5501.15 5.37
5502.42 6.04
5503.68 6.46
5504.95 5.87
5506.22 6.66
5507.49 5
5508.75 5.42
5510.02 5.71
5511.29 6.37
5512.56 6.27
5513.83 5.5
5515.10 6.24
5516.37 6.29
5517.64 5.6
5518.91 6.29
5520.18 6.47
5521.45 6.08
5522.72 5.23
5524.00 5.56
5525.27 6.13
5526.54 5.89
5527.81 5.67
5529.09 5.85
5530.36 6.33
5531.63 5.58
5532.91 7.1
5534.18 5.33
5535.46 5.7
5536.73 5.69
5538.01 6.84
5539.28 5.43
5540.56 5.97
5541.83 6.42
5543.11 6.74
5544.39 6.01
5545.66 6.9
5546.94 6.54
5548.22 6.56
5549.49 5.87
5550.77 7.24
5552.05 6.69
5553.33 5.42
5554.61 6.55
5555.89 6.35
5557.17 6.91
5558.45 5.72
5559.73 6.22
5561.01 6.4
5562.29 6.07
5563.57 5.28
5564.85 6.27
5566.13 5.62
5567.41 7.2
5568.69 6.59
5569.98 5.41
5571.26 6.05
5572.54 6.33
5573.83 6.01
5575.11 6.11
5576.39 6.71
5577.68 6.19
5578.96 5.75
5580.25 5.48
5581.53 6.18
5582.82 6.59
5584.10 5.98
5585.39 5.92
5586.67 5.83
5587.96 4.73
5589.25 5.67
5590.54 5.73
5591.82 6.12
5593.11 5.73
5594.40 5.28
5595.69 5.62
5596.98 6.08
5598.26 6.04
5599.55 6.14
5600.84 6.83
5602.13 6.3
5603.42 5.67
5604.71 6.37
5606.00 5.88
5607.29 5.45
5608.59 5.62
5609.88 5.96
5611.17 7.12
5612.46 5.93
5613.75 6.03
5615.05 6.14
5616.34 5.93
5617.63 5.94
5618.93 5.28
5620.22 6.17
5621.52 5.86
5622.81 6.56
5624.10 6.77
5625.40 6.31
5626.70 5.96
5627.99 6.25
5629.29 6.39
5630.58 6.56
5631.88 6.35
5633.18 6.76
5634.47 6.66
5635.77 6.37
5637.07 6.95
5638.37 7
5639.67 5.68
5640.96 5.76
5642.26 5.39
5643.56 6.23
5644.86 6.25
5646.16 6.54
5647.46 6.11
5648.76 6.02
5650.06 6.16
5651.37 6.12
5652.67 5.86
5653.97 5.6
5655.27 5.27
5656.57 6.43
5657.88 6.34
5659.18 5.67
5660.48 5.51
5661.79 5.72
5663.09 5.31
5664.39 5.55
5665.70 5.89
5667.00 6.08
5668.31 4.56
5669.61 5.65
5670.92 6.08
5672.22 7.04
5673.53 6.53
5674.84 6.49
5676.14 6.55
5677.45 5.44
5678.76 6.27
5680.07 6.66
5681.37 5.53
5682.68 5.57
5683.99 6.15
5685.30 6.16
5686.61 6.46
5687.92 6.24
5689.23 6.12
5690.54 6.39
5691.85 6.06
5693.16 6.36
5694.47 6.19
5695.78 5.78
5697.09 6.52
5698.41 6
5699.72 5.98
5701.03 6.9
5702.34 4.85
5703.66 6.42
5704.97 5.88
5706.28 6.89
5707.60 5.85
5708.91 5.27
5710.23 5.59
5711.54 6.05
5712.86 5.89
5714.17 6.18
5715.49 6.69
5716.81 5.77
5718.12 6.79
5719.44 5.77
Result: -0.8 angstrom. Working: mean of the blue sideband 5.98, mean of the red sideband 5.92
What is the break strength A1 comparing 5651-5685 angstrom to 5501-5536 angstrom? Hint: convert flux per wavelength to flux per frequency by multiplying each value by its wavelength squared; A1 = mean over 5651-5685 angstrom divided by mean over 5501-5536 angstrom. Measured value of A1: 1.1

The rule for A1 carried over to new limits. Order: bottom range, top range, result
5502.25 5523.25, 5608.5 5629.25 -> 1.07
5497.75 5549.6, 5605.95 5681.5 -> 1.05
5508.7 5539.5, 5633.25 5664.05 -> 1.06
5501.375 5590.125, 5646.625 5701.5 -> 1.04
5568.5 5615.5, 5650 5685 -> 1.02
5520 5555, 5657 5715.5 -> 1.04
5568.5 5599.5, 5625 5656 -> 1.07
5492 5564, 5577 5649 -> 1.04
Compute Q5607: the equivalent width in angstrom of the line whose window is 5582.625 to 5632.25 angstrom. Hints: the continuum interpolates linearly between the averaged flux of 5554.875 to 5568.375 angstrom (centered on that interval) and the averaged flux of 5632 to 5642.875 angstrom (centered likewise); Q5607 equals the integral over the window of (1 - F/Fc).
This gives 2.1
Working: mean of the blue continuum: 6.23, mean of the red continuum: 6.33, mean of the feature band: 6.02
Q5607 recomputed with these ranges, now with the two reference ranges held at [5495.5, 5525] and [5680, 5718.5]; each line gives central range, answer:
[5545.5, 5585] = -1.7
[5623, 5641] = -1.2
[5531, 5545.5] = -0.4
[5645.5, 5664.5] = 0.5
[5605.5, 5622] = 0.2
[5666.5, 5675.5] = 0.0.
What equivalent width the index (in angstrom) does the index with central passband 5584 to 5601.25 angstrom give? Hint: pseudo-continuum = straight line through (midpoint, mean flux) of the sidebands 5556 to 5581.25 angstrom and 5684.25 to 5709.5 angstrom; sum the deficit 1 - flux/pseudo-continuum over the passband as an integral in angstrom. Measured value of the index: 0.87 angstrom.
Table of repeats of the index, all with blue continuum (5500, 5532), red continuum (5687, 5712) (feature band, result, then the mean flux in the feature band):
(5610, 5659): -1.3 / 6.18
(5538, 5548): -0.7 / 6.34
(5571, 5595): 0.2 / 5.91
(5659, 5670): 0.9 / 5.54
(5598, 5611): -0.2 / 6.06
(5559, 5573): -0.4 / 6.13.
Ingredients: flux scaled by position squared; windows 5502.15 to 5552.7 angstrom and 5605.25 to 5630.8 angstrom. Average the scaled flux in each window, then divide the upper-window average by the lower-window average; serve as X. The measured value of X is 1.03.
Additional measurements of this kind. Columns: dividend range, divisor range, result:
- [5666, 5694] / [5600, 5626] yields 1.03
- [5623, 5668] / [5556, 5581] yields 1.02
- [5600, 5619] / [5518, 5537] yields 1.05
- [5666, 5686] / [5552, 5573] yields 1.02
